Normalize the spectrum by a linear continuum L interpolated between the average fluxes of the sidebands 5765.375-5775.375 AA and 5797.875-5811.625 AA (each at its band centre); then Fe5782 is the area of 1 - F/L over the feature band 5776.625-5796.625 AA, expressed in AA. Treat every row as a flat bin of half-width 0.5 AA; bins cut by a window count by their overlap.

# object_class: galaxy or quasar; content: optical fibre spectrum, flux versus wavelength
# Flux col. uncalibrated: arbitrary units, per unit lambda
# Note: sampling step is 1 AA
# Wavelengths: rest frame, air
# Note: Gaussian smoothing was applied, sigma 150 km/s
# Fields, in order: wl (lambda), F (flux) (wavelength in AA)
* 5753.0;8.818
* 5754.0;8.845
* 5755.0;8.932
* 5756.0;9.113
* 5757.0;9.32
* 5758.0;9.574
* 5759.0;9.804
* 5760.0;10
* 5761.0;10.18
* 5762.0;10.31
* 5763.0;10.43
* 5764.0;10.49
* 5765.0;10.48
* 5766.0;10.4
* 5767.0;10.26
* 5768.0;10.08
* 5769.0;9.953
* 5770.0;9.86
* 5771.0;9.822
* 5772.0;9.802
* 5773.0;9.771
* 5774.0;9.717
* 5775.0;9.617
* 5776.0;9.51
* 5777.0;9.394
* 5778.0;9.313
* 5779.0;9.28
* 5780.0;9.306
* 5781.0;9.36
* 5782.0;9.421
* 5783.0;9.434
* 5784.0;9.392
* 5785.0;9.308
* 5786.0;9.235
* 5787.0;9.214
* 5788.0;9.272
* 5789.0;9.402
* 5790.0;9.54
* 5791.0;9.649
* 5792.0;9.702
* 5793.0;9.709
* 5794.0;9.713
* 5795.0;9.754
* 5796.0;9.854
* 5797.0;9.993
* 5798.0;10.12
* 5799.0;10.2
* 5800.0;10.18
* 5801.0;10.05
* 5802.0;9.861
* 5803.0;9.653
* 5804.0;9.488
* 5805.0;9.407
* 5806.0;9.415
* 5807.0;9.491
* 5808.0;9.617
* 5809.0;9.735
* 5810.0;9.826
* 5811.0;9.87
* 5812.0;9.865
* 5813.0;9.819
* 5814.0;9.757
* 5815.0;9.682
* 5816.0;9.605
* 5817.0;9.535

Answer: 0.80 AA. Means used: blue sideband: 9.94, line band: 9.47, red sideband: 9.77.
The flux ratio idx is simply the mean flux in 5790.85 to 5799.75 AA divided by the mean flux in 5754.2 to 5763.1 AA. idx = 1.0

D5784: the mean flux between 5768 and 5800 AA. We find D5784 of 9.62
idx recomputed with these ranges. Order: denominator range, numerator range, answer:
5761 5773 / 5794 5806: 0.97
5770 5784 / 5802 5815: 1.02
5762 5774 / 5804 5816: 0.96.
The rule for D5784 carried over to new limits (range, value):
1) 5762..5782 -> 9.84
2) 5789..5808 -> 9.75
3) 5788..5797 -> 9.66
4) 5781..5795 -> 9.47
